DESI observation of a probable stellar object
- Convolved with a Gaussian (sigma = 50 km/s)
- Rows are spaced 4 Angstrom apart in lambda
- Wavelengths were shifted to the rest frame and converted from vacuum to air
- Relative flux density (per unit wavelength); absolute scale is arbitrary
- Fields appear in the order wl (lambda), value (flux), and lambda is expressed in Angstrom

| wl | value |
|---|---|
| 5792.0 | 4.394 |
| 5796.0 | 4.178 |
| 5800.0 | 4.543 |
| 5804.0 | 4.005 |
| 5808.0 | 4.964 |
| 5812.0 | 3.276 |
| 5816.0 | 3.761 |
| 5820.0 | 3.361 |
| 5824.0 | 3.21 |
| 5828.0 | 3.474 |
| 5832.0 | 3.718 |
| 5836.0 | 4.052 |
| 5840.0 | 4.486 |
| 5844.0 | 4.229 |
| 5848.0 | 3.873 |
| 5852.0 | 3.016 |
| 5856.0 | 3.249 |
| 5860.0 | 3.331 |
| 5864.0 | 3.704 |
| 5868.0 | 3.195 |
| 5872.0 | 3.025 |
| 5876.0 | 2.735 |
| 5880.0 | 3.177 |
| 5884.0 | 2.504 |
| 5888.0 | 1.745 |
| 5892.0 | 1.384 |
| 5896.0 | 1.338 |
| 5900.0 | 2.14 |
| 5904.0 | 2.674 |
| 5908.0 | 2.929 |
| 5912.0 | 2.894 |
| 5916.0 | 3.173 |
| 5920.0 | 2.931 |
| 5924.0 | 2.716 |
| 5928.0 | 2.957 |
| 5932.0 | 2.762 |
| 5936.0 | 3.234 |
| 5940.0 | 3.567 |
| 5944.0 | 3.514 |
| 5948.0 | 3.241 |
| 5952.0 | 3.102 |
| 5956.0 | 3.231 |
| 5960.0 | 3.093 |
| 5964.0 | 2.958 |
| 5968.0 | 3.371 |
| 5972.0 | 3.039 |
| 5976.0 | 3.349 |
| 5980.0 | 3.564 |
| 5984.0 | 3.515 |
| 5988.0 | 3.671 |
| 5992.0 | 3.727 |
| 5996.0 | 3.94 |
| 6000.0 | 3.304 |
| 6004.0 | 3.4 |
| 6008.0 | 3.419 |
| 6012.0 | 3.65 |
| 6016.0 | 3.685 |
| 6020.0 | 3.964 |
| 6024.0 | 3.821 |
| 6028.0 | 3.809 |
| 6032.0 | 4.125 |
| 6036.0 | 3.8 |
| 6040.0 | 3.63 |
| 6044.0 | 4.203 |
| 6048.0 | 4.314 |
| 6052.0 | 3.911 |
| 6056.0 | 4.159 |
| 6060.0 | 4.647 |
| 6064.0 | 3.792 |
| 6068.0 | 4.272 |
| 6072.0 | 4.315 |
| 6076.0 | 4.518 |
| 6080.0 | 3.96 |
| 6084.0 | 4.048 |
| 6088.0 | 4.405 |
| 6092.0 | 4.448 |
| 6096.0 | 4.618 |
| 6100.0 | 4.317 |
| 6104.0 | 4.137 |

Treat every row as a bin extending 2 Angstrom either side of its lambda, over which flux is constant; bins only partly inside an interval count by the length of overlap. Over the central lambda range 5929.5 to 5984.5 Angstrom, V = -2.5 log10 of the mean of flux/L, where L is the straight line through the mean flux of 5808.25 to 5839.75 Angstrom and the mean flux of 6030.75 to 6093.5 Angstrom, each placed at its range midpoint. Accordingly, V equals 0.21 mag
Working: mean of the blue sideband 3.68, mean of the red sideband 4.16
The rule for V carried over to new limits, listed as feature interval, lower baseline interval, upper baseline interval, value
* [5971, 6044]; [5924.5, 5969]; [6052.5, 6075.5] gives 0.018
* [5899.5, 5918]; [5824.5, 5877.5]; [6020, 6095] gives 0.300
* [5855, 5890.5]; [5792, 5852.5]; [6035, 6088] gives 0.326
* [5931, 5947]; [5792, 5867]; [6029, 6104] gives 0.205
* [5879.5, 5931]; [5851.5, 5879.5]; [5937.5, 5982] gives 0.281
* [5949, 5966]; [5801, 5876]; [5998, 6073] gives 0.220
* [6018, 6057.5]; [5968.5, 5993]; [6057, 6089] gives -0.009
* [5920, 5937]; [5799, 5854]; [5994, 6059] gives 0.304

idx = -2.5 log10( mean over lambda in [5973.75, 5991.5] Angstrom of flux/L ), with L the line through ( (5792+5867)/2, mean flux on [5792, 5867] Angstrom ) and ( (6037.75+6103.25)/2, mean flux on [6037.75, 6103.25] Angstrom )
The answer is 0.15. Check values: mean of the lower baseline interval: 3.81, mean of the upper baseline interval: 4.22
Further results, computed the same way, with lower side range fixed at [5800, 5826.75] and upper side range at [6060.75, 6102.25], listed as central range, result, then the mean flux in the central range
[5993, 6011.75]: 0.17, 3.54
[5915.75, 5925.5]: 0.35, 2.91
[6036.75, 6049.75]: 0.05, 4.02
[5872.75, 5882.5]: 0.31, 2.94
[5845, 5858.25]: 0.13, 3.44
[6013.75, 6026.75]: 0.10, 3.82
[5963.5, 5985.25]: 0.23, 3.32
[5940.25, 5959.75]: 0.23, 3.28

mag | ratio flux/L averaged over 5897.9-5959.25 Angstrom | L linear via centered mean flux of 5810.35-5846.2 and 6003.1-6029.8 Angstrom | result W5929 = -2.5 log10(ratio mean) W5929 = 0.23 mag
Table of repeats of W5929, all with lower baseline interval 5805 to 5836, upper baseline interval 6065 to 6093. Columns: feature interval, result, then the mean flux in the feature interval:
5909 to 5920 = 0.29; 3.01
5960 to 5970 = 0.26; 3.15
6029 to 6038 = 0.06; 3.95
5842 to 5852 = -0.02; 3.84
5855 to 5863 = 0.14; 3.35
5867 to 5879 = 0.27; 2.98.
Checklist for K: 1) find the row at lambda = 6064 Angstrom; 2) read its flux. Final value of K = 3.792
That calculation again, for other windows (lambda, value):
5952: 3.102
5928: 2.957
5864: 3.704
